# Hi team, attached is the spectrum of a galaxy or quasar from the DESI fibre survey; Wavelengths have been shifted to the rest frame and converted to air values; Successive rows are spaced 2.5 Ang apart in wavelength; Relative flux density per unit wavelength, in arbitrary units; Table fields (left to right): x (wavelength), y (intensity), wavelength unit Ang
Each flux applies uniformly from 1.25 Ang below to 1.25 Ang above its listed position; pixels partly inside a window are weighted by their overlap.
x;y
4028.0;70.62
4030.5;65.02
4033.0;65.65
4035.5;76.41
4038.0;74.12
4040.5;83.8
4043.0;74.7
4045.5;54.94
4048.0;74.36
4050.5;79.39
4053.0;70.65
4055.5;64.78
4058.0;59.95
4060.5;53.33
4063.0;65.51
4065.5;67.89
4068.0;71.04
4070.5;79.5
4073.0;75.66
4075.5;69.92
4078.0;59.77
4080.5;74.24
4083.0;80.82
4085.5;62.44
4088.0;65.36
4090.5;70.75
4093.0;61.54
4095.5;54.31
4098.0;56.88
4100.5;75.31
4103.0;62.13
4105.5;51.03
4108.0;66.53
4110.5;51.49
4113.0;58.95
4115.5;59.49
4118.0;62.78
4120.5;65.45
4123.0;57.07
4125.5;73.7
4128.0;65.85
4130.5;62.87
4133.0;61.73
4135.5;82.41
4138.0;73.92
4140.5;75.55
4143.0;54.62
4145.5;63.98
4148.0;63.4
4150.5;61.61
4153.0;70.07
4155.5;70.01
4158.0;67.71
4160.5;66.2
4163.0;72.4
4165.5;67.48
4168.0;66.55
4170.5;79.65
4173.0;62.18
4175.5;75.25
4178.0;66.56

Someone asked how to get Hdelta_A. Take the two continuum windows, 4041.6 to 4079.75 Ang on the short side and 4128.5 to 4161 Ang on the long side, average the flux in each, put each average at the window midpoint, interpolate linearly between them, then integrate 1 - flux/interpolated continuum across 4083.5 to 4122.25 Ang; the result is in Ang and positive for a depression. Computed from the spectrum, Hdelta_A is 3.31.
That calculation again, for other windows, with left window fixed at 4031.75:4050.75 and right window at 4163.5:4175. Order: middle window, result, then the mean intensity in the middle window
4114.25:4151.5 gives 2.5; 65.7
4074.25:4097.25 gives 1.7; 66.4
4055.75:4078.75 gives 1.6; 67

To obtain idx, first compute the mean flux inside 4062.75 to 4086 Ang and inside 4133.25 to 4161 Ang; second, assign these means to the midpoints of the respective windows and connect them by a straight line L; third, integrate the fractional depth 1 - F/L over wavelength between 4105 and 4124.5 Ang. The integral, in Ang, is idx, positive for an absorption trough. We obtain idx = 2.7 Ang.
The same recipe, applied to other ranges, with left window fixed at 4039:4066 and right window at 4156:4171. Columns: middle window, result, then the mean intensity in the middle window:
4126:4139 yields -0.1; 69.5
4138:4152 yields 0.9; 64.8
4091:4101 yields 1.0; 61.7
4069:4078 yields -0.6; 72.8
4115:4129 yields 1.0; 64.3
